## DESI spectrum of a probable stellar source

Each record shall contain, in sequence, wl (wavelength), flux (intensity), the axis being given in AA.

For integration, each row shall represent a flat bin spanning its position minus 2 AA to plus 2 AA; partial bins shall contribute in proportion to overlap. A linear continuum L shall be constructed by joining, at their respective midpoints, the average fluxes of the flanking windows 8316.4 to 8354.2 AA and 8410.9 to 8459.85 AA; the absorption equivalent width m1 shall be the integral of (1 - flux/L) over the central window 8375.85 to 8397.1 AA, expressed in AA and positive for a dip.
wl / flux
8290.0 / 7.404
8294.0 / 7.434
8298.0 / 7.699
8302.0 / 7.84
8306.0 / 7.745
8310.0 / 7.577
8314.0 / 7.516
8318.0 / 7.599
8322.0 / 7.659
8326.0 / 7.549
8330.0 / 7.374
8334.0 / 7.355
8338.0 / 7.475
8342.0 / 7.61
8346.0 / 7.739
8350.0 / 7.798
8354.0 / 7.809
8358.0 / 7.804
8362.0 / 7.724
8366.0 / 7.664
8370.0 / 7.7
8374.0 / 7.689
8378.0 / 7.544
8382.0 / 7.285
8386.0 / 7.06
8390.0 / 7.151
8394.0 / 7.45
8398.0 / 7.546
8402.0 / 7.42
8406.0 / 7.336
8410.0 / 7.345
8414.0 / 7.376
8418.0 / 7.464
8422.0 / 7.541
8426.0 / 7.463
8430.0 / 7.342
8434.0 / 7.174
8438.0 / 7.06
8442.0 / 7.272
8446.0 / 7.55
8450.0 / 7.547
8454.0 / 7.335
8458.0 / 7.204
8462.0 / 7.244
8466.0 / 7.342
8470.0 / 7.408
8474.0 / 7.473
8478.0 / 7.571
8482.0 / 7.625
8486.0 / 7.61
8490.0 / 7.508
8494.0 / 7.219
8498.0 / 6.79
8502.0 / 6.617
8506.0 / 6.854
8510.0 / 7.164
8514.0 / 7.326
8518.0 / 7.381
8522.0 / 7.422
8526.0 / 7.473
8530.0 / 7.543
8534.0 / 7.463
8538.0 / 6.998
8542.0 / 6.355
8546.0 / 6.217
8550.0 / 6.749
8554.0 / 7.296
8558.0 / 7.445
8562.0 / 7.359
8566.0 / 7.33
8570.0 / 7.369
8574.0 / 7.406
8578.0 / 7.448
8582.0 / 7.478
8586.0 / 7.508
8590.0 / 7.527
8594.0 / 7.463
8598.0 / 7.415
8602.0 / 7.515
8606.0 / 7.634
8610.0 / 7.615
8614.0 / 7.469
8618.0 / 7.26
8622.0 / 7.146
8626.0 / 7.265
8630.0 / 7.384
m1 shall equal 0.4 AA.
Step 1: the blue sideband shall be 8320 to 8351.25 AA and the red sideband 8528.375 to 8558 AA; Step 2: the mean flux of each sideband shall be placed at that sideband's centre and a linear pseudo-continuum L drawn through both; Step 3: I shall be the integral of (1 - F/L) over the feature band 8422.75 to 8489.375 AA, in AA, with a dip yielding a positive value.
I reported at -1.6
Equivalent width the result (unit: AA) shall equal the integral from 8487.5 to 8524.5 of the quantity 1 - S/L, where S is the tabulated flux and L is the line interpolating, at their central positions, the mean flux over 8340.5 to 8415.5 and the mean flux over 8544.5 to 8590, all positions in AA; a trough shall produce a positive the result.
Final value 1.0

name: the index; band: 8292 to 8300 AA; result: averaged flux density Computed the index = 7.57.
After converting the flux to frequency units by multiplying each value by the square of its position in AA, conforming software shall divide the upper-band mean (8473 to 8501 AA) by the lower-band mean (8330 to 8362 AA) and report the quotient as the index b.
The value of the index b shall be 1.0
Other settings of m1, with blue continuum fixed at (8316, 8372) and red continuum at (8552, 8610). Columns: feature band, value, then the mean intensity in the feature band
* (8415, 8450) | 0.9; 7.37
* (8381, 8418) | 1.2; 7.34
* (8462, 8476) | 0.3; 7.38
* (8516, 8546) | 1.3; 7.17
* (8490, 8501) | 0.7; 7.06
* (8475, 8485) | -0.1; 7.59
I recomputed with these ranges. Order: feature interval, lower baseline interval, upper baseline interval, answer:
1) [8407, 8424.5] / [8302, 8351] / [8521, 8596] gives 0.1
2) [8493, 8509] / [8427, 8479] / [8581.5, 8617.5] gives 1.1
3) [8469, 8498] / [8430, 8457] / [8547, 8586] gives -0.5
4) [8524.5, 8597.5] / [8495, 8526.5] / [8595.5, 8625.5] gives 0.3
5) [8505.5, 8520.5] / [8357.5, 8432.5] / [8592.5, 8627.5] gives 0.4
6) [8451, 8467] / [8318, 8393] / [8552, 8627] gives 0.4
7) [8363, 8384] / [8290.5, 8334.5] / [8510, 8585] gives -0.3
